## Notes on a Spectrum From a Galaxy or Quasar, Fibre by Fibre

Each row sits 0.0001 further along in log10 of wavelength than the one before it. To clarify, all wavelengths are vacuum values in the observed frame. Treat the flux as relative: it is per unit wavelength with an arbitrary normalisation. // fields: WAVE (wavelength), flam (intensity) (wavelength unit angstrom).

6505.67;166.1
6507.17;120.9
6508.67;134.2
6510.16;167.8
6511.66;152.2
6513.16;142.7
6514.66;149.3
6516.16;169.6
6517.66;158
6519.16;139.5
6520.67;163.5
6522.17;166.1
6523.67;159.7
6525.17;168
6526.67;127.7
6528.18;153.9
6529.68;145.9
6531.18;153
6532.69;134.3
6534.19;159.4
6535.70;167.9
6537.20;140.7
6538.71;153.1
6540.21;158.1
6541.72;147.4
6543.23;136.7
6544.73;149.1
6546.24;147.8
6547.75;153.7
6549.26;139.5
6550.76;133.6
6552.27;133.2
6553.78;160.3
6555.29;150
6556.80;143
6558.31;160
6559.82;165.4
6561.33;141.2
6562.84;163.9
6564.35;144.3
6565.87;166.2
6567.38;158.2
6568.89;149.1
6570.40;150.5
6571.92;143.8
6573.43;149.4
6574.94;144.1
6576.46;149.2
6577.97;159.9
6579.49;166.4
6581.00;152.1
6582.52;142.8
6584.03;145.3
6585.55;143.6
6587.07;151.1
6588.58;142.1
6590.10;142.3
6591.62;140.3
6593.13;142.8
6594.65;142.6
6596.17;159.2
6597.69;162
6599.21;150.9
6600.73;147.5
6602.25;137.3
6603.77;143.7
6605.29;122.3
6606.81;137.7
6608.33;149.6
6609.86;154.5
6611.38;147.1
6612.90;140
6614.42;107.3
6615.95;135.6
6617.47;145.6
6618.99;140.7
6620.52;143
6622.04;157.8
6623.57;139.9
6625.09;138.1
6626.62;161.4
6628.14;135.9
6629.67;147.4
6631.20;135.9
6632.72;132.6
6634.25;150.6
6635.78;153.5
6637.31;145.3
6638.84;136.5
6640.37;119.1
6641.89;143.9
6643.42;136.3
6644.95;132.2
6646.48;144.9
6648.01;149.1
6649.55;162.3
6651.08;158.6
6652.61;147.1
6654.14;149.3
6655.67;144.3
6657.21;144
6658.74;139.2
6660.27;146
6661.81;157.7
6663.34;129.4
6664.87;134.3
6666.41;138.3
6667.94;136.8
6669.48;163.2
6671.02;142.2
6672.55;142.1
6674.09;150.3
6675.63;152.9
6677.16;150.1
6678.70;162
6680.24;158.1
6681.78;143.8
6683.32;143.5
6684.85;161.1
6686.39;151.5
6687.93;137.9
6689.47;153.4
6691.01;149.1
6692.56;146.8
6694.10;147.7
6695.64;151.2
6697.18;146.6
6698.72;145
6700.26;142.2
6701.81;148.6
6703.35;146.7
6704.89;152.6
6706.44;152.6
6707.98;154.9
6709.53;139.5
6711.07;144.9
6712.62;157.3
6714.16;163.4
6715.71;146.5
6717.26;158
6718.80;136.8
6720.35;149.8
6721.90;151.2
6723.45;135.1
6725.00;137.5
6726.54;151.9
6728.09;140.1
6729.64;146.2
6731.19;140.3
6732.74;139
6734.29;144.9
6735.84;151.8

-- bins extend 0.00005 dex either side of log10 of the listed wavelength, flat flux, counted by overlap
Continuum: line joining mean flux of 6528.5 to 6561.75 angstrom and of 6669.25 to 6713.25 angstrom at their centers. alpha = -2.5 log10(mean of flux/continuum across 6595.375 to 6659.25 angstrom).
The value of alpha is 0.04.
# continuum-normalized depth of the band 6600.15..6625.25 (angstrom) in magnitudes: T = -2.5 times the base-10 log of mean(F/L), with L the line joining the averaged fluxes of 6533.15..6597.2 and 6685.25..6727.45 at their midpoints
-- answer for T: 0.07 mag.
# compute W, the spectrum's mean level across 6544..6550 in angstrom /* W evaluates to 147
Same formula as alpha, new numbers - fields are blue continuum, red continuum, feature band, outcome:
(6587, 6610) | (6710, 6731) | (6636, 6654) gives 0.02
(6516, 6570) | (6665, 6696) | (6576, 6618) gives 0.04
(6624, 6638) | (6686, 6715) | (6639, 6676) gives 0.02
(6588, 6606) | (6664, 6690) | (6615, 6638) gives 0.01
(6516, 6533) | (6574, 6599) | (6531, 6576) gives 0.01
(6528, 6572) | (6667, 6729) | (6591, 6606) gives 0.03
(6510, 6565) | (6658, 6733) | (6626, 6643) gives 0.05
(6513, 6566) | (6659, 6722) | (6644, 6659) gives 0.01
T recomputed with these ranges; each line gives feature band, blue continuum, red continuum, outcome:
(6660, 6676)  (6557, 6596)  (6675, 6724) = 0.04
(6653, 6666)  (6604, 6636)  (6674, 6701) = 0.02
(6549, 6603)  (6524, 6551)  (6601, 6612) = -0.03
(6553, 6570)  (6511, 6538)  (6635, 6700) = -0.02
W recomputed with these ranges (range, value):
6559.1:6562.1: 153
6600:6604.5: 143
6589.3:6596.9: 145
